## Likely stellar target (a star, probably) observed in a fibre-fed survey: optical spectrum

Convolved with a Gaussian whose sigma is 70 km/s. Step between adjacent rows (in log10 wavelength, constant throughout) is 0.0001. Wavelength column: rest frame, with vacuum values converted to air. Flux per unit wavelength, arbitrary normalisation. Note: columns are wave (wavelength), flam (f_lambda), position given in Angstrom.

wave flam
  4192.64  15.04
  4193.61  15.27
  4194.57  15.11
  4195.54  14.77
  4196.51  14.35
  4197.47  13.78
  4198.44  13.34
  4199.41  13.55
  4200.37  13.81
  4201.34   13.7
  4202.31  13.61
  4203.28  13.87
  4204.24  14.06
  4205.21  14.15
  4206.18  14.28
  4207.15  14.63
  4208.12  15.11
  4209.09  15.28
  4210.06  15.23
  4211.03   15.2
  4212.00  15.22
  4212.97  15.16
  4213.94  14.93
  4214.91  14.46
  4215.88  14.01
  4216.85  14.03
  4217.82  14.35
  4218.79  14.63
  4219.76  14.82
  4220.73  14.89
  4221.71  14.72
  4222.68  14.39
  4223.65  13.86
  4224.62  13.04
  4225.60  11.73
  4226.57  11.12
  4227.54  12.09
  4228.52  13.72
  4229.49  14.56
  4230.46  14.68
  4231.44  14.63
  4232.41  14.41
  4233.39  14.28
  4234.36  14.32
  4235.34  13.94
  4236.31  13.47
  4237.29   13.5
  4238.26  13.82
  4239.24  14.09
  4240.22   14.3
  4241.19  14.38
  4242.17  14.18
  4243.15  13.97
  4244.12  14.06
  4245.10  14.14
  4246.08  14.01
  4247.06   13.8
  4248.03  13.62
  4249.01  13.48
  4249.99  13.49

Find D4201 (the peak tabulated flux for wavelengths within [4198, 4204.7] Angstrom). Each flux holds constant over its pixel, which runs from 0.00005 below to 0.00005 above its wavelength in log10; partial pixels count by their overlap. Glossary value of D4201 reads 14.06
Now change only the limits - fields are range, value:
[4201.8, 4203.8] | 13.87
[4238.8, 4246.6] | 14.38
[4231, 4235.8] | 14.63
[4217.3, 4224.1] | 14.89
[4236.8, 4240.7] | 14.3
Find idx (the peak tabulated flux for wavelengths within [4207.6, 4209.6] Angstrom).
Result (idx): 15.28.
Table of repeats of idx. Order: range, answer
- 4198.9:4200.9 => 13.81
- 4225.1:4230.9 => 14.68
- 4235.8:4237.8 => 13.5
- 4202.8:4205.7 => 14.15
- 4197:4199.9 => 13.78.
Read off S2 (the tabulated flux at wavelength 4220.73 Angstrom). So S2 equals 14.89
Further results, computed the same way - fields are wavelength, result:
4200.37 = 13.81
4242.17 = 14.18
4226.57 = 11.12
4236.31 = 13.47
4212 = 15.22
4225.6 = 11.73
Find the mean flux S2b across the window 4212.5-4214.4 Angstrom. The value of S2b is 15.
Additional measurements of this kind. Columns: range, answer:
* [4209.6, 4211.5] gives 15.2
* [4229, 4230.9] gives 14.7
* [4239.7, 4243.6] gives 14.2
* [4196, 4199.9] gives 13.8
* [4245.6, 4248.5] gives 13.8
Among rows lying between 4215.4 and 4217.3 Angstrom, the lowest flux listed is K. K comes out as 14.01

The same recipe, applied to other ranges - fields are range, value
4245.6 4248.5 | 13.62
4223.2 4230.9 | 11.12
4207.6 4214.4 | 14.93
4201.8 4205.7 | 13.61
